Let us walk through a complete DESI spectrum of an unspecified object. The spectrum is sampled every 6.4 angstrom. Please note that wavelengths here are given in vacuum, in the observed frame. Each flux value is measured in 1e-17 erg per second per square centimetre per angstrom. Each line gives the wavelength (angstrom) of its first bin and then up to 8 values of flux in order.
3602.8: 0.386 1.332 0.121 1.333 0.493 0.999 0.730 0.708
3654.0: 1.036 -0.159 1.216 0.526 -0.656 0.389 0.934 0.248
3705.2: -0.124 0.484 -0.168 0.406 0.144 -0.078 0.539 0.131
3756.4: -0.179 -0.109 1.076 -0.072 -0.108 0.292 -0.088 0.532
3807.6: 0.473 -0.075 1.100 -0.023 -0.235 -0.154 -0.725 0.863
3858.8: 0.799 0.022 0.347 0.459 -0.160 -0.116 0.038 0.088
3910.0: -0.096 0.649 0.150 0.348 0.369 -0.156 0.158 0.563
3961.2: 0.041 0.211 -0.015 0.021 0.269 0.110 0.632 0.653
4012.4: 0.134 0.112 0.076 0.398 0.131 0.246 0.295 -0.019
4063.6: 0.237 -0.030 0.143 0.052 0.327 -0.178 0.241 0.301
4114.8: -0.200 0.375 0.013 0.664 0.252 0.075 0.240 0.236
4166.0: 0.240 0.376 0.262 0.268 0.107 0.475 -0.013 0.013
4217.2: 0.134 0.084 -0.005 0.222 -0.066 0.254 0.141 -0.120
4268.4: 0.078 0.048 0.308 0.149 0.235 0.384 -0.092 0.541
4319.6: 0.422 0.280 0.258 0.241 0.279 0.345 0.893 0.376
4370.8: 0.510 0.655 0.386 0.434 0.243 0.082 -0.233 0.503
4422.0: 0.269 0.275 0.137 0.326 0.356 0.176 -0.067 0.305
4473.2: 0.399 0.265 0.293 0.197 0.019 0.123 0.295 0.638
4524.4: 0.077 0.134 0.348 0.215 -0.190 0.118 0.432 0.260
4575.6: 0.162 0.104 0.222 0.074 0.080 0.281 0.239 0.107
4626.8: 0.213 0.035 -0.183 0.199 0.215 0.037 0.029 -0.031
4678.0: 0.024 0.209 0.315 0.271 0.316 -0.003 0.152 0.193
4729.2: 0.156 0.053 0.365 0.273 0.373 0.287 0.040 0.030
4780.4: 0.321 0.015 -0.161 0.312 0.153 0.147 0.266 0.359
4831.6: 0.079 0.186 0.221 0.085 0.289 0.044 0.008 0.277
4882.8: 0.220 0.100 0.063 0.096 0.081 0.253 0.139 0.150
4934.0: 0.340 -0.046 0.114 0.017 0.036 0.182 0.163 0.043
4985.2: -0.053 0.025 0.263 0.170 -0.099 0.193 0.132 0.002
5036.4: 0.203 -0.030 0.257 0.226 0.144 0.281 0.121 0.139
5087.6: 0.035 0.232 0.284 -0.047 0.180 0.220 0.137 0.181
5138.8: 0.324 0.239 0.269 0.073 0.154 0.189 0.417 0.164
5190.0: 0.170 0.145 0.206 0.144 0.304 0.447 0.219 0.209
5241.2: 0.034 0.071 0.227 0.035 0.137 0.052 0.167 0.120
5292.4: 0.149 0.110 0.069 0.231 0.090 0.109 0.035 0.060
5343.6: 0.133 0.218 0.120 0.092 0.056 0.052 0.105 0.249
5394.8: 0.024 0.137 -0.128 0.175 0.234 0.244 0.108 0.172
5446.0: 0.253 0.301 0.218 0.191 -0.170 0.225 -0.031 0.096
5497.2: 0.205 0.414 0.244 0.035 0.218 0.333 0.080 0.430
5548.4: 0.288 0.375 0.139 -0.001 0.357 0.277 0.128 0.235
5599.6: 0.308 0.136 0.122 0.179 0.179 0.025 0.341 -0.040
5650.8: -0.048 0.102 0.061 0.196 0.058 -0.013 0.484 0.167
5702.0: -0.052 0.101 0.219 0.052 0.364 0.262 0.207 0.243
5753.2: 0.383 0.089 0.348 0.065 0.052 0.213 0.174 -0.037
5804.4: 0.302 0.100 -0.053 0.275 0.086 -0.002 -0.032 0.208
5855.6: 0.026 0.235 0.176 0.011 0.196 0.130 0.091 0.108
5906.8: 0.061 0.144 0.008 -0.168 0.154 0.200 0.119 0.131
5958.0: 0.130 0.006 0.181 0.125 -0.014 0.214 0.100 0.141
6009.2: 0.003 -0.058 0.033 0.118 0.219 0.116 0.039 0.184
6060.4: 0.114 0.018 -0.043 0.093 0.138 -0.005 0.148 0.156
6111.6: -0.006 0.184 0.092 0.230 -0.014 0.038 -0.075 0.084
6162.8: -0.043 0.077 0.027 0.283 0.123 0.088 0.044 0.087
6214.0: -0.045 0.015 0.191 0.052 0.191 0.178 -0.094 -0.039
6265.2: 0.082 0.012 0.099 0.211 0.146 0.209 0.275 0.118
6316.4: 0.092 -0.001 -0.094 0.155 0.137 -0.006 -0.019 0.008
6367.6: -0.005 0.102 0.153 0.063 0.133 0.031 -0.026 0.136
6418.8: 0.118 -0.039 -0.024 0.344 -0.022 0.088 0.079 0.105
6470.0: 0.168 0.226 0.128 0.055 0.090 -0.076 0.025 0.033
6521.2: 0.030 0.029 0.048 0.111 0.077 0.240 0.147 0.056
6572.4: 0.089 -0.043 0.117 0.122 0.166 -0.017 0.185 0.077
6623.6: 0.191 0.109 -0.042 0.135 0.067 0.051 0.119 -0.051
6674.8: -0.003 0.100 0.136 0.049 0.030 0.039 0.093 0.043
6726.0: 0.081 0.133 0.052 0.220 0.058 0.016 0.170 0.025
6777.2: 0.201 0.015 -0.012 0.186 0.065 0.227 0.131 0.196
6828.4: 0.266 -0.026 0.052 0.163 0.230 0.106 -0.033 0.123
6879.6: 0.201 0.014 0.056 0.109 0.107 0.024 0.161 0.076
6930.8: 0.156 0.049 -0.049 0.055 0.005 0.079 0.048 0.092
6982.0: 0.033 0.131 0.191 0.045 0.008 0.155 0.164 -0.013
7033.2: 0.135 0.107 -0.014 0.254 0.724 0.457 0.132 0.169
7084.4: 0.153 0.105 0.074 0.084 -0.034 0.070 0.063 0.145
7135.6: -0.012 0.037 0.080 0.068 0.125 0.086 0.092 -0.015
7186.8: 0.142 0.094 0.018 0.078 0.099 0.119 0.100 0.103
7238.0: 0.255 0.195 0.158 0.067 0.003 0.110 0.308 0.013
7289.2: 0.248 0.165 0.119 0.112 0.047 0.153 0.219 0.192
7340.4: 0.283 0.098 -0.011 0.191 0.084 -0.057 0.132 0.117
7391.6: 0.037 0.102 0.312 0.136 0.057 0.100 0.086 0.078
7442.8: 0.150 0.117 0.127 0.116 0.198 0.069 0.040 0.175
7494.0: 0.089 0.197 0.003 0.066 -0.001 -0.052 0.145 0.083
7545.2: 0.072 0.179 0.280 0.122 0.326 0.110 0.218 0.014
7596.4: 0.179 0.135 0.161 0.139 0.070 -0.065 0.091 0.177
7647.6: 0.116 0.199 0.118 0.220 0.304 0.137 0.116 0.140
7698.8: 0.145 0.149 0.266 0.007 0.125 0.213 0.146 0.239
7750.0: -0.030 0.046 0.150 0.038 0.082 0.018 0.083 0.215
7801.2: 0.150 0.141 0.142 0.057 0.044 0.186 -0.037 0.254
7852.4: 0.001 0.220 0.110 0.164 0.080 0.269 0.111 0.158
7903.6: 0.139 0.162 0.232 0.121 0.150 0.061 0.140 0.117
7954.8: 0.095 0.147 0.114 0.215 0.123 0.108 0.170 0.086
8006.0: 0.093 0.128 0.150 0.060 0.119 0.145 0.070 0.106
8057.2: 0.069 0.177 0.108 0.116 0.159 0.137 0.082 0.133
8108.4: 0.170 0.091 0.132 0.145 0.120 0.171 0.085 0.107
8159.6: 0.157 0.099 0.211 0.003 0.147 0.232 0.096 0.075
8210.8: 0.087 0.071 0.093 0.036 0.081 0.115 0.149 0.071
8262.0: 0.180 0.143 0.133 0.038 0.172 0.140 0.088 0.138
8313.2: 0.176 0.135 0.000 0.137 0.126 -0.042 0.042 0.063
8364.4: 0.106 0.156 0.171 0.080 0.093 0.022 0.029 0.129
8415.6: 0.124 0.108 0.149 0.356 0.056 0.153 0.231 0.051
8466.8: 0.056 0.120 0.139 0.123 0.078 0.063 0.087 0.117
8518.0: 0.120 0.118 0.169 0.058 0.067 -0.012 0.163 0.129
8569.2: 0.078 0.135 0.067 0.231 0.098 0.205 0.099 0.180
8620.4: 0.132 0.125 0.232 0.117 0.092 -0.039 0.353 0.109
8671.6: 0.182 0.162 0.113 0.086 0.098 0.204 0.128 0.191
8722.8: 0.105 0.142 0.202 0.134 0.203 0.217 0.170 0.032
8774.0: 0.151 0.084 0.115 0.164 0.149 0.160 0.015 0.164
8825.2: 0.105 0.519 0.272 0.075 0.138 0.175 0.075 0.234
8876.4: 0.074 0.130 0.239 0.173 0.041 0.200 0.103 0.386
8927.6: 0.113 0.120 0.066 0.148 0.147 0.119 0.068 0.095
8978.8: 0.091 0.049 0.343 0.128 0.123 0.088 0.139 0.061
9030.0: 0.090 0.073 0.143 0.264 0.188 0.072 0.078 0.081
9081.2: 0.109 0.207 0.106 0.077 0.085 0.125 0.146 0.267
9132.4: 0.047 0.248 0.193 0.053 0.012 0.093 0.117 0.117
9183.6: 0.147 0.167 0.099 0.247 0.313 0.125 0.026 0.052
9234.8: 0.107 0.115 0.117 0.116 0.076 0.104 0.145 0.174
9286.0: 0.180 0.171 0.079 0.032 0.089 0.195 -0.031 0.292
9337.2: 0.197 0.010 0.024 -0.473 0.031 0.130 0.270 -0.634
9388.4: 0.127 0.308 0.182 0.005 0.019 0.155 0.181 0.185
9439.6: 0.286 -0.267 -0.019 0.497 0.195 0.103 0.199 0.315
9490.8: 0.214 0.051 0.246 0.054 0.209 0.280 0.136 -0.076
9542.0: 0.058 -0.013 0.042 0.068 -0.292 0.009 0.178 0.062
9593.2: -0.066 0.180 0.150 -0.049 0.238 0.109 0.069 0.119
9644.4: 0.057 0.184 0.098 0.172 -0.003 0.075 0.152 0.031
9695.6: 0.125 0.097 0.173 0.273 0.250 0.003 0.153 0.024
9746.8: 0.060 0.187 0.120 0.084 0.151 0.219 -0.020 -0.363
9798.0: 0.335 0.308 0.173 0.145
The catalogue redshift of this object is 0.89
